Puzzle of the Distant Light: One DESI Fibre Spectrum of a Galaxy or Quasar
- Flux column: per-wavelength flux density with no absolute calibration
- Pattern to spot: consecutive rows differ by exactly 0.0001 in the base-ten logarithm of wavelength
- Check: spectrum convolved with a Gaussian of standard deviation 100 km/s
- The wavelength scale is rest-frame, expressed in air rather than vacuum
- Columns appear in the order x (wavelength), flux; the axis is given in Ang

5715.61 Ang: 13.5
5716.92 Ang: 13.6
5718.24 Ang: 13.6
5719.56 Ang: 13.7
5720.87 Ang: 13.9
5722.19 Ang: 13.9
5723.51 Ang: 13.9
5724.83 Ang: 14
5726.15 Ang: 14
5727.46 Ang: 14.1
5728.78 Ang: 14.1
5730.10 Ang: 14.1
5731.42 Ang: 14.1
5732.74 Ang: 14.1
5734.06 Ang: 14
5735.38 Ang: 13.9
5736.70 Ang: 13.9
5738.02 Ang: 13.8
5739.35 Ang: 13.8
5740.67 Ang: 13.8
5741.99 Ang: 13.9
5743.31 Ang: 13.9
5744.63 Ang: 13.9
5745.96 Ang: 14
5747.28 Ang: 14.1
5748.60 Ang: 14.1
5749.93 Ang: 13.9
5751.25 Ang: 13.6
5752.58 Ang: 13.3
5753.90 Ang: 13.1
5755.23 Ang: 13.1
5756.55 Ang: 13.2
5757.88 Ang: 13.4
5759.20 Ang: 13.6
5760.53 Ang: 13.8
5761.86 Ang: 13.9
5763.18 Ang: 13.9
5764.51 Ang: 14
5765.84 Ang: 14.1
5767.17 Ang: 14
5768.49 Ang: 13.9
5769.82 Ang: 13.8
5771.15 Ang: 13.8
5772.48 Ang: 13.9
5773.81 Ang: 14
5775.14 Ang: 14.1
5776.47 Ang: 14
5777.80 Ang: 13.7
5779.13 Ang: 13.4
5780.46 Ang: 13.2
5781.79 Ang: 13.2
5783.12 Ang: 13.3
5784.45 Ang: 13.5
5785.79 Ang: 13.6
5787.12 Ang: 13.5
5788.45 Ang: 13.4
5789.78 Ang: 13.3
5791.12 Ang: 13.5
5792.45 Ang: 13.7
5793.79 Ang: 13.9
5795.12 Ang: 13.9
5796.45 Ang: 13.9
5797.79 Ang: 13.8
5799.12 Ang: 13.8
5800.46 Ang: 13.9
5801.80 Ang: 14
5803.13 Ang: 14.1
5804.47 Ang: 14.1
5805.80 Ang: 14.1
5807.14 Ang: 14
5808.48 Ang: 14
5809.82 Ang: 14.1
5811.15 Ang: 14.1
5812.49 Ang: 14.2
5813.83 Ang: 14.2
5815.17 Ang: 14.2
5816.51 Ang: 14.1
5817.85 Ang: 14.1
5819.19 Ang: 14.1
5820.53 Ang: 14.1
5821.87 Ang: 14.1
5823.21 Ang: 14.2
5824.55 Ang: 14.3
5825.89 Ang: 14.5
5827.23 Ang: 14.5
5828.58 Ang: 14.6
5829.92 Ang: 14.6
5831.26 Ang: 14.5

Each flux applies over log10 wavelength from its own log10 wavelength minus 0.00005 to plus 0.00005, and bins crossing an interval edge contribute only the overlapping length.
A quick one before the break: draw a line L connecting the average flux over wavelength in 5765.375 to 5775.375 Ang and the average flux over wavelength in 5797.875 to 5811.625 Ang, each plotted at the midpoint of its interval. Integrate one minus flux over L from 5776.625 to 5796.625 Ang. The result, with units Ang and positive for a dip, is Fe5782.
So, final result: 0.6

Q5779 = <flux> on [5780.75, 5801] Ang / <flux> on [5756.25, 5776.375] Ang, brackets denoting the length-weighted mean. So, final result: 1.0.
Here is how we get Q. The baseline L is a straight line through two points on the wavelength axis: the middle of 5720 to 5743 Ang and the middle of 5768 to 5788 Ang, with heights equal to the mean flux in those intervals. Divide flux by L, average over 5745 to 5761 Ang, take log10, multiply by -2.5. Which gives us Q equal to 0.02 mag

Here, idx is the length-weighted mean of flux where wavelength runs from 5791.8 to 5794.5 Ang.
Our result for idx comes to 13.8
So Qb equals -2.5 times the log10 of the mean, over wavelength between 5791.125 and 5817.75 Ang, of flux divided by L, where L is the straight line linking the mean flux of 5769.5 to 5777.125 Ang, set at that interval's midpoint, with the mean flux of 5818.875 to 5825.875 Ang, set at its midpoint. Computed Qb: 0.01 mag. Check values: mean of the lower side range 13.9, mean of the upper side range 14.2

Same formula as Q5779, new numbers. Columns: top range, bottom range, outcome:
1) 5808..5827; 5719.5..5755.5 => 1.02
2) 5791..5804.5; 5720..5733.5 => 0.99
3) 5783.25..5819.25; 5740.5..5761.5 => 1.02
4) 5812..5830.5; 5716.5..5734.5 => 1.02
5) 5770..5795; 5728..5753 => 0.98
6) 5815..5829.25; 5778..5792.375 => 1.06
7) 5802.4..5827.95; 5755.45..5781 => 1.03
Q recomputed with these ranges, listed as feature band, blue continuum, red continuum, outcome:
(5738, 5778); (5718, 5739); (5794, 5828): 0.02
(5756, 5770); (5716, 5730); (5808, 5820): 0.02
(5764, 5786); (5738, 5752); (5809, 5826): 0.02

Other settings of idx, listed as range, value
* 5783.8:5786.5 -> 13.5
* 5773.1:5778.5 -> 13.9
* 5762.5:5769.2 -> 14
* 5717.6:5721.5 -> 13.7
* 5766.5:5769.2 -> 14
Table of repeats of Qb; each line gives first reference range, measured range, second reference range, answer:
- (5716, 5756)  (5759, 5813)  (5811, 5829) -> 0.02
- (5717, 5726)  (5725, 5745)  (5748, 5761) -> -0.02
